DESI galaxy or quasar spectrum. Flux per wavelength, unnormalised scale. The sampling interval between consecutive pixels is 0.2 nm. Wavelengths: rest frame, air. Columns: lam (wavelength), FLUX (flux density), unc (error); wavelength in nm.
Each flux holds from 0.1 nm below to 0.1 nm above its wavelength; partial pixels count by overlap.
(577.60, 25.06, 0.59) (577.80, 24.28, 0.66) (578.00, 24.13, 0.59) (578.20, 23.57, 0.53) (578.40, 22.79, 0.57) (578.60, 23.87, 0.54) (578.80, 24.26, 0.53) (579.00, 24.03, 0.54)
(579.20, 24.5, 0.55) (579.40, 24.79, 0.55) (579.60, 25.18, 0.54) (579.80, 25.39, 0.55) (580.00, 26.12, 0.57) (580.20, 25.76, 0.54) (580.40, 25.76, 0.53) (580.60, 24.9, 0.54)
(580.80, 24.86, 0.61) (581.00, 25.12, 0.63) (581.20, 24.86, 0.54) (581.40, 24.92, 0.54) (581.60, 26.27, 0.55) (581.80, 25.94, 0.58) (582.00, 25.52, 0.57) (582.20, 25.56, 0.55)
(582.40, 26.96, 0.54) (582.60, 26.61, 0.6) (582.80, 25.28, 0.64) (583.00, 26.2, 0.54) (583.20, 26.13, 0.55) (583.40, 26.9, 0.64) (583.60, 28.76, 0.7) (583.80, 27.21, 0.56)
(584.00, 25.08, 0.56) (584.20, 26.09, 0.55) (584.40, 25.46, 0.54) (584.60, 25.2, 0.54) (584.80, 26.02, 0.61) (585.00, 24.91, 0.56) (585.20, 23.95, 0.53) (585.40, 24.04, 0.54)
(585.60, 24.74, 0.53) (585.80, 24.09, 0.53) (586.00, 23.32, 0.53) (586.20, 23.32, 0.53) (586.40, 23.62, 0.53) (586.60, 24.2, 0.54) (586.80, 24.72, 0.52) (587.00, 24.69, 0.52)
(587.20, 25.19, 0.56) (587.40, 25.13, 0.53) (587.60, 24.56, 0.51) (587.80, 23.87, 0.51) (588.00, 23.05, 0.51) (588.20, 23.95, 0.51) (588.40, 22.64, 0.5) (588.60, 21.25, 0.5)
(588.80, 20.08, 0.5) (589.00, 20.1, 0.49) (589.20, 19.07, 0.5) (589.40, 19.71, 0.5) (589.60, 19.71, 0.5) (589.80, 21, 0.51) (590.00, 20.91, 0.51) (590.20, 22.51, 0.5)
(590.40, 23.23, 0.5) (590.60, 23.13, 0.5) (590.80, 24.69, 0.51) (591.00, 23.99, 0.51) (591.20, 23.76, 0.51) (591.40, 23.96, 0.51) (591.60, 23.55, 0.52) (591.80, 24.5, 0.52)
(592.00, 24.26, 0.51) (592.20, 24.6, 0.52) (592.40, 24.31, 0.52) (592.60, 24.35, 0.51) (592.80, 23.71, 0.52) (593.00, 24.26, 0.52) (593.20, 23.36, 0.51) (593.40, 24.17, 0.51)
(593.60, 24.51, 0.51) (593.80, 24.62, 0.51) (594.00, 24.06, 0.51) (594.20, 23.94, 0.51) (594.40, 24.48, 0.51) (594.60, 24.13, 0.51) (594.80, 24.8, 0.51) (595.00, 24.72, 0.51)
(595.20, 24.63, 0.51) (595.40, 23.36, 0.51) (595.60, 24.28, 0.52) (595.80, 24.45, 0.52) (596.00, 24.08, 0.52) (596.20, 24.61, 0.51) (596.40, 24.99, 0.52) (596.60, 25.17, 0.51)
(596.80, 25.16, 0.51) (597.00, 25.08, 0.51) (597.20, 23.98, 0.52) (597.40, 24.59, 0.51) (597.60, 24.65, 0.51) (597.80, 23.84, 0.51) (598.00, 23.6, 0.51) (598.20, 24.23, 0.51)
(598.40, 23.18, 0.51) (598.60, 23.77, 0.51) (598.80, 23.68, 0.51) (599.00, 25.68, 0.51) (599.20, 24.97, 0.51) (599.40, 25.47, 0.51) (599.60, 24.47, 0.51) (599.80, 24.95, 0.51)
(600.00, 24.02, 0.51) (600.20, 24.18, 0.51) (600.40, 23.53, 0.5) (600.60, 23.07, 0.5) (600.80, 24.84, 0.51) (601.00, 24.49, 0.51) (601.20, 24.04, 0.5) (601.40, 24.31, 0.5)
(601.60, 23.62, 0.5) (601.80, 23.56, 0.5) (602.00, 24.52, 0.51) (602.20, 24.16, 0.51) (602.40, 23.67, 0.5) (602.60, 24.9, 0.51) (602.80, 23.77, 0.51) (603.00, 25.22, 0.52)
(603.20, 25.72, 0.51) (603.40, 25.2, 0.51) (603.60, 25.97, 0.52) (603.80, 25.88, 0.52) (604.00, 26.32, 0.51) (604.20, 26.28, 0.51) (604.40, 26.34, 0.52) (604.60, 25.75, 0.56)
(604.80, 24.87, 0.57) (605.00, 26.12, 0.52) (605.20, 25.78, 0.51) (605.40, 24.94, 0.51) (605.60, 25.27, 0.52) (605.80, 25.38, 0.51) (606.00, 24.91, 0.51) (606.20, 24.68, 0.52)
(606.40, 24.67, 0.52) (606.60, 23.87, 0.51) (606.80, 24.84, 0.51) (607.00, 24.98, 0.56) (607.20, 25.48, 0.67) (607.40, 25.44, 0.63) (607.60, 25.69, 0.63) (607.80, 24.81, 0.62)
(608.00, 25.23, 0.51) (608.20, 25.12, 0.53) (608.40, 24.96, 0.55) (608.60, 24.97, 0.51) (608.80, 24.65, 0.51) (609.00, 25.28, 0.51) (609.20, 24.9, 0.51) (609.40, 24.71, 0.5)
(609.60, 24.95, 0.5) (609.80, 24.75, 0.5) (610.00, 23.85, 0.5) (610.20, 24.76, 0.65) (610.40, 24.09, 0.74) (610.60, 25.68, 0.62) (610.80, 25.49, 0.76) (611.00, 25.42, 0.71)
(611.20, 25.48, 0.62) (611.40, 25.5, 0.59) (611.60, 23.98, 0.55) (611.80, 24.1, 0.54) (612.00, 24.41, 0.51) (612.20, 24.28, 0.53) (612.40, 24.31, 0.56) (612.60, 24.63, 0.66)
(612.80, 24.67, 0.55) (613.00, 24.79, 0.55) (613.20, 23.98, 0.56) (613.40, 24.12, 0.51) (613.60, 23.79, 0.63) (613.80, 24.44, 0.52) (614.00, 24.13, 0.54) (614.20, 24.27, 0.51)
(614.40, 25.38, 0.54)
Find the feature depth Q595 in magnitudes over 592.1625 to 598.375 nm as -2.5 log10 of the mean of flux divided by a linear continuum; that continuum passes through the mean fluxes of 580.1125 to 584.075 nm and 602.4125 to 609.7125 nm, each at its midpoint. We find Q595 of 0.052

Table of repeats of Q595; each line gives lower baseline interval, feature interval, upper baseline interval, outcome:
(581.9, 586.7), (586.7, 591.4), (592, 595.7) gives 0.10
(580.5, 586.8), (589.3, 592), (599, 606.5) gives 0.11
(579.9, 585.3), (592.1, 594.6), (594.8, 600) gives 0.03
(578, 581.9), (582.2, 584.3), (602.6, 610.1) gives -0.07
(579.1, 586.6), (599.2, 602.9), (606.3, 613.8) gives 0.03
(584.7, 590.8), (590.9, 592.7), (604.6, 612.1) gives -0.03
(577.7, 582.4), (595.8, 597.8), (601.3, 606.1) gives 0.02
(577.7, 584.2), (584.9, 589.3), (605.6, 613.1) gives 0.08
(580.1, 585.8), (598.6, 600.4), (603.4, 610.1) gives 0.03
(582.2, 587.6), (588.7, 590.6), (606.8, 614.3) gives 0.21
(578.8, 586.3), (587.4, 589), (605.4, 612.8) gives 0.11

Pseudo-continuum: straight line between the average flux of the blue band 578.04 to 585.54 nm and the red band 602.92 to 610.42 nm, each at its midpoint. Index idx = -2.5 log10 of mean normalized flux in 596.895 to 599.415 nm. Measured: 0.04 mag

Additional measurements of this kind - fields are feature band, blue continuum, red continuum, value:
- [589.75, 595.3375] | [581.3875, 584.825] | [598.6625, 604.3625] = 0.066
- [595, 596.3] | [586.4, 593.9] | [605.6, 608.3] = -0.021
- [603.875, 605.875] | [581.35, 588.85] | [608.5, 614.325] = -0.043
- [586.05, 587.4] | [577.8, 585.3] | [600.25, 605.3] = 0.040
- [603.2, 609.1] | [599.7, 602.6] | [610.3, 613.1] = -0.039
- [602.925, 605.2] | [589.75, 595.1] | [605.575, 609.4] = -0.045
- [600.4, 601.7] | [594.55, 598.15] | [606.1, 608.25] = 0.029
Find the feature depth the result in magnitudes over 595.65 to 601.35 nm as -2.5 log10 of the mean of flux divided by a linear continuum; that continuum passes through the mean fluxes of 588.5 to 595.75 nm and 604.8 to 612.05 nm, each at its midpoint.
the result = -0.02 mag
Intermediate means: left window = 23.2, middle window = 24.4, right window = 25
